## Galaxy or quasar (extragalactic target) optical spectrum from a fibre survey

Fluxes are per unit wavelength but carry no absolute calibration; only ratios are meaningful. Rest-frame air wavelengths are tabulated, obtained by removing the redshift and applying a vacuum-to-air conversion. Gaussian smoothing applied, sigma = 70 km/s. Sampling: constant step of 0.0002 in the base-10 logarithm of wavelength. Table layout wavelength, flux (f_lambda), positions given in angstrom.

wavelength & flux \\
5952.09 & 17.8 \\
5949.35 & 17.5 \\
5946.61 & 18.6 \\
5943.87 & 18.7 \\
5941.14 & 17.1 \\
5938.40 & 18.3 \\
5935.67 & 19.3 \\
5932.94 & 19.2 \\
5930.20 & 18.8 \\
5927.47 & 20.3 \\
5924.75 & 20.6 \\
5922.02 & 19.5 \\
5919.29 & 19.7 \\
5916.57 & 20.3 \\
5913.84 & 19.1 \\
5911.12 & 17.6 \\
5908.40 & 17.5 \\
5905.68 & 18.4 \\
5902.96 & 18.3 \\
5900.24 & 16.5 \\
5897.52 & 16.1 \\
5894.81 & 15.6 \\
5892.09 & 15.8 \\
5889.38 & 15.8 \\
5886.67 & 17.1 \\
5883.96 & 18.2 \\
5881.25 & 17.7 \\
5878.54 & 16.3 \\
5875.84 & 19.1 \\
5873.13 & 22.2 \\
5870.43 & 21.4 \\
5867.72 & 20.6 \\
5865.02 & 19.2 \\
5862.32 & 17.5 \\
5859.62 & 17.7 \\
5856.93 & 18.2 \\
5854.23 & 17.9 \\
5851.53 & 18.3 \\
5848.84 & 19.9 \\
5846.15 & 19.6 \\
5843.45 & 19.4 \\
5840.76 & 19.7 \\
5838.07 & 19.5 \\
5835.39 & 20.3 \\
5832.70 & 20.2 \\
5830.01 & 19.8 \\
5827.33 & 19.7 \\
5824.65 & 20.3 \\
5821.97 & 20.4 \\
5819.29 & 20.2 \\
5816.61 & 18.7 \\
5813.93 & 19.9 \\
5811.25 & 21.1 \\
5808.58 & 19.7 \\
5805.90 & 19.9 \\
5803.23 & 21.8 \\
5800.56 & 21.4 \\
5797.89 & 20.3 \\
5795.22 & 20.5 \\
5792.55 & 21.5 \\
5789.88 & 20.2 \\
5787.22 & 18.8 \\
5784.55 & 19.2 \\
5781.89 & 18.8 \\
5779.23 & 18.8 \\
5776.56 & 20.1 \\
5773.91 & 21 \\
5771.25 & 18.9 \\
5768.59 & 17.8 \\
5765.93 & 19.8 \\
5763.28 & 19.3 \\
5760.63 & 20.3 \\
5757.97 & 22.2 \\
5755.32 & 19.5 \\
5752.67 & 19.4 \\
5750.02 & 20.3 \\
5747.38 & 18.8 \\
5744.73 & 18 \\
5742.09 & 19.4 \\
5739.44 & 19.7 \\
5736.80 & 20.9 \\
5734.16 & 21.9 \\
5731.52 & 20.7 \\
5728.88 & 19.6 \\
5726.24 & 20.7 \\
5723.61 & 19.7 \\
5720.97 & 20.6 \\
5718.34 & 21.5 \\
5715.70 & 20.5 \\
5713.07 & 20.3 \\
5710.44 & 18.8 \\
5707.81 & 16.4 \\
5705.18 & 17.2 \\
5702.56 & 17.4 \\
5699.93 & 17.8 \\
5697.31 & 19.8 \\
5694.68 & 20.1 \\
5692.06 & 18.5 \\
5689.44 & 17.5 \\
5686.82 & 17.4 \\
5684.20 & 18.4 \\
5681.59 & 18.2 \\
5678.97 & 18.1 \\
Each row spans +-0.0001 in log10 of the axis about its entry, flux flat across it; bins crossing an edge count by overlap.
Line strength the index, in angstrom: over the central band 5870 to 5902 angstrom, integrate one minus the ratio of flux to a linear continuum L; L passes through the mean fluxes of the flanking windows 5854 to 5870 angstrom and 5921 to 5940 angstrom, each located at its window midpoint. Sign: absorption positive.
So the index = 2.4 angstrom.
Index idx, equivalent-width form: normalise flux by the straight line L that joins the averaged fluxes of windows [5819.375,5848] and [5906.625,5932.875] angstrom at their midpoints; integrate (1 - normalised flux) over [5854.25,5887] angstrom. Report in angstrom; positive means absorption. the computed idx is 1.4 angstrom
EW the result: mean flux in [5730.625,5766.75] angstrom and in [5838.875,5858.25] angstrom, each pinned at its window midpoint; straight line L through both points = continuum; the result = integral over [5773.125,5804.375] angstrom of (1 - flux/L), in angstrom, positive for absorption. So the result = -0.9 angstrom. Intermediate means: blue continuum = 20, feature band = 20.2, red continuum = 19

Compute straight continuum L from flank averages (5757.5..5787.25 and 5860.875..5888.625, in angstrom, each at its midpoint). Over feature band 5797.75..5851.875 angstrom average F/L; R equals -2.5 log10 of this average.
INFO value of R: -0.05 mag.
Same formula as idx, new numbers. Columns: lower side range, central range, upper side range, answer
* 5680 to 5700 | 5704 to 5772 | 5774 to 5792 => -2.43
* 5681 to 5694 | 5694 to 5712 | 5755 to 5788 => 0.19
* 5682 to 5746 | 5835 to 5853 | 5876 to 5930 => -1.08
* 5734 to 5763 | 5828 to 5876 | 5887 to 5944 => -1.61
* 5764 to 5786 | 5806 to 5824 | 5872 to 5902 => -1.38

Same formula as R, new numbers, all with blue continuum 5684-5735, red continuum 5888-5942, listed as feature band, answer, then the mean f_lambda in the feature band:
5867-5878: -0.12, 20.5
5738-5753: -0.01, 19.3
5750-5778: -0.05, 19.8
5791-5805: -0.12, 21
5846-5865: 0.00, 18.4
